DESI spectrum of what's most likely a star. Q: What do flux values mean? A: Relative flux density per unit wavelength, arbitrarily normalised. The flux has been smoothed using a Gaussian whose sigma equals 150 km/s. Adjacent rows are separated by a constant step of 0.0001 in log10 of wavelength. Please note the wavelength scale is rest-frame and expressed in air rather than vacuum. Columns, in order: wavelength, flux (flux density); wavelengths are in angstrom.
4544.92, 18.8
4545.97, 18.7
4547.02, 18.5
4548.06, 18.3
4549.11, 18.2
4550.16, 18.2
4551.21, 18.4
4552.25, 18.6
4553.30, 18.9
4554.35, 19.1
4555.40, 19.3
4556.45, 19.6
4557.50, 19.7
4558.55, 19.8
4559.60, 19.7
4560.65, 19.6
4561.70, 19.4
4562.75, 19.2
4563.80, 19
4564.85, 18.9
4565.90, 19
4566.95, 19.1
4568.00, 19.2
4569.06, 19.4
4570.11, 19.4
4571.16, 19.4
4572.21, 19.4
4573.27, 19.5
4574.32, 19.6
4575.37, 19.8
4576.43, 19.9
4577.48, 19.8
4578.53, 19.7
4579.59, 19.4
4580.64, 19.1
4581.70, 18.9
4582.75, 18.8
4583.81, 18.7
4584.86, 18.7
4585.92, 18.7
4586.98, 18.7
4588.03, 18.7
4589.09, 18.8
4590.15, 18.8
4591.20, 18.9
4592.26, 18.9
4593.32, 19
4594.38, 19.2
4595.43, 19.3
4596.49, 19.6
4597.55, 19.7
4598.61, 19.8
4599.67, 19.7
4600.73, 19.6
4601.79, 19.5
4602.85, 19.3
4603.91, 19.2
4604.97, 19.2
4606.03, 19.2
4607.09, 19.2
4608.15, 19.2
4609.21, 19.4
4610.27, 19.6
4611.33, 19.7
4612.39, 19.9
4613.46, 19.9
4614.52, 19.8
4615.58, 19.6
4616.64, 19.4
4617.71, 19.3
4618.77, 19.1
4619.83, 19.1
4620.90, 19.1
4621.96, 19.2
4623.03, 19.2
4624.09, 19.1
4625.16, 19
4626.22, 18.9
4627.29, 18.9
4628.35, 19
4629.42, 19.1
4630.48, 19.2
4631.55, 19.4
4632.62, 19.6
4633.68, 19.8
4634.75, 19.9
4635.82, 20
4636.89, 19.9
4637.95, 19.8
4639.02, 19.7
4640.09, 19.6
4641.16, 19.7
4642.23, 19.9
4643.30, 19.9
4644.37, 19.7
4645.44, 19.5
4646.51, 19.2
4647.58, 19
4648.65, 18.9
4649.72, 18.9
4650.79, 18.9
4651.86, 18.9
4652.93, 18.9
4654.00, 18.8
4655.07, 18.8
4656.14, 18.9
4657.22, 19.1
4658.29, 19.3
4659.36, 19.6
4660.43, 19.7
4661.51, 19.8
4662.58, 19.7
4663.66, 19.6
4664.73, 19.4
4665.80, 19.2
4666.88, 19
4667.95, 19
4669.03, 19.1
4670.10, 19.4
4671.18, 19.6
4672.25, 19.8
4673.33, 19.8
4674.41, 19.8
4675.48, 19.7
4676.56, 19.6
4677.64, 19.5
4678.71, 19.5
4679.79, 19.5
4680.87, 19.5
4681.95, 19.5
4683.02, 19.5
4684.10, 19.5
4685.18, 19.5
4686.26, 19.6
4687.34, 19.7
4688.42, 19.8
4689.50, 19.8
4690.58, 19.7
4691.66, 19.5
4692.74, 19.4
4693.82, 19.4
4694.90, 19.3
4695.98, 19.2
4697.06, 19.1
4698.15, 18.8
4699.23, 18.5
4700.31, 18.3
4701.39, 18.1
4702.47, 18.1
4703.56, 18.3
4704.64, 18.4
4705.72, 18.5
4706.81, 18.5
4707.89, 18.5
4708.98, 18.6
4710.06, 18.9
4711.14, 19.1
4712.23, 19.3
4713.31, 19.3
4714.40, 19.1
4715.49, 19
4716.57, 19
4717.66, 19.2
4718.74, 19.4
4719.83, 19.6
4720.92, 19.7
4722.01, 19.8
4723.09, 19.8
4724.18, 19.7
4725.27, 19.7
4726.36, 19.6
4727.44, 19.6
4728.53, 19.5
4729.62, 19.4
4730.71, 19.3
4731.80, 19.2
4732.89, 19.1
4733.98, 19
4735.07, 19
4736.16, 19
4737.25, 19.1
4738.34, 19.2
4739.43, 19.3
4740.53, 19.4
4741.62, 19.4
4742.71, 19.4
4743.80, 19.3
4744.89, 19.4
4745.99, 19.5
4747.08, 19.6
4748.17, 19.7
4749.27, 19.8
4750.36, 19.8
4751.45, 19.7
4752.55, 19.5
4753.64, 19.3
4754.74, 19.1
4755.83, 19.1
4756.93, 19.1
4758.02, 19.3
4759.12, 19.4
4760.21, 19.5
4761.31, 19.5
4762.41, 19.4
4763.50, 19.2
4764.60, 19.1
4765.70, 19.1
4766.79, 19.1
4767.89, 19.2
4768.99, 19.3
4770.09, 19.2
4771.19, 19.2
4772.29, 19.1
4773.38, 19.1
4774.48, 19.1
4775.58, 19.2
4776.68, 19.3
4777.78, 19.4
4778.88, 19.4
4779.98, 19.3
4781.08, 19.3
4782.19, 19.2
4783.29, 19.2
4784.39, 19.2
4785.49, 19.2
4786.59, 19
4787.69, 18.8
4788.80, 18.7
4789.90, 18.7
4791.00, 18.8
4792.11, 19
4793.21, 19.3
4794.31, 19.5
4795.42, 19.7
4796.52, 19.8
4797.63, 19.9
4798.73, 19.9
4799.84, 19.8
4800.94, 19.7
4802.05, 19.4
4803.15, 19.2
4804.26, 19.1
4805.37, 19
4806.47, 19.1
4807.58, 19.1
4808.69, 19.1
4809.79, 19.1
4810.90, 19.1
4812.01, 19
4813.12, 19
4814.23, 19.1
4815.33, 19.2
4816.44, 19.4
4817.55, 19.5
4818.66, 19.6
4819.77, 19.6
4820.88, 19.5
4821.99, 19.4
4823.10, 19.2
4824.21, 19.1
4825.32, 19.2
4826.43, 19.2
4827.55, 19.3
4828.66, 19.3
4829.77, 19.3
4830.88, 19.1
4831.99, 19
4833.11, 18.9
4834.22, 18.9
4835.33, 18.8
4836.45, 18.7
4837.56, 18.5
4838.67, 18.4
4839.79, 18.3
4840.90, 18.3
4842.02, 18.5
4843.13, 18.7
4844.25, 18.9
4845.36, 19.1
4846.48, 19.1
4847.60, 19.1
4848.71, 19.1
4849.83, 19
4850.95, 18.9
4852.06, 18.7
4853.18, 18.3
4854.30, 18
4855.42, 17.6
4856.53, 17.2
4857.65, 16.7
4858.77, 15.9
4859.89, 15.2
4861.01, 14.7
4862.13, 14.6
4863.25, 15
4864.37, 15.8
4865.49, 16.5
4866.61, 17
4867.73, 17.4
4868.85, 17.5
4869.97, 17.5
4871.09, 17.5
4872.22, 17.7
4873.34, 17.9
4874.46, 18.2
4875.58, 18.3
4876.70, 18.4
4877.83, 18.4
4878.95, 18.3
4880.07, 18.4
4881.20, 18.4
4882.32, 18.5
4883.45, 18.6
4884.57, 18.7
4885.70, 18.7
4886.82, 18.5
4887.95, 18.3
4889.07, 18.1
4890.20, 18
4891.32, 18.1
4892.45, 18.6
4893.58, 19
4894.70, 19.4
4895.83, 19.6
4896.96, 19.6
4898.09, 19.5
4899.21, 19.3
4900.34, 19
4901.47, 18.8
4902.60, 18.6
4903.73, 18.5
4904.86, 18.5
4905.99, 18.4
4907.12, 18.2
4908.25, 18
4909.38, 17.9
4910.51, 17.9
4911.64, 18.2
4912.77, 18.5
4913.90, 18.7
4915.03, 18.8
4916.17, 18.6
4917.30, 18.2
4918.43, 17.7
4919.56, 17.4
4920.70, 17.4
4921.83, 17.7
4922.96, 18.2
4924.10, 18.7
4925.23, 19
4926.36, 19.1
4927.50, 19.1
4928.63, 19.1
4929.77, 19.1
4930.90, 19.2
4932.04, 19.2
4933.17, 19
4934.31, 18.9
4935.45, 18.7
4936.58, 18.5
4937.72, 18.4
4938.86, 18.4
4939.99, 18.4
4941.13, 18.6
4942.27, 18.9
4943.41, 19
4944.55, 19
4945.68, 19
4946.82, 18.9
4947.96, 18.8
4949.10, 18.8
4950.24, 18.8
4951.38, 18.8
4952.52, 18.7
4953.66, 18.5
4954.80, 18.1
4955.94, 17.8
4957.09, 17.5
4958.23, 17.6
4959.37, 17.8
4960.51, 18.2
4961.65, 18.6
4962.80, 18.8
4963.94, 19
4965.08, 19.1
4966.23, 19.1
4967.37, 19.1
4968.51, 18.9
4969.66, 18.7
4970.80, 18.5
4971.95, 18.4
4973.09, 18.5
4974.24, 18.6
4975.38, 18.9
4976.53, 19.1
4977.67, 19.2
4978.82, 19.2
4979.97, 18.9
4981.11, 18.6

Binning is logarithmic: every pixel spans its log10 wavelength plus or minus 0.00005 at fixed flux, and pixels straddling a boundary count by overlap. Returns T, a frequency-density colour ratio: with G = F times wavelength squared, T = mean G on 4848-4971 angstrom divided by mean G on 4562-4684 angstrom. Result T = 1.1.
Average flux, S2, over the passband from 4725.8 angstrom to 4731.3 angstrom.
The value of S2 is 19.5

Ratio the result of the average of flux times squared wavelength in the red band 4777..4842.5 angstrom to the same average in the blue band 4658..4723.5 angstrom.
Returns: 1.0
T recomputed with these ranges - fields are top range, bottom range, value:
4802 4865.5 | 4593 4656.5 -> 1.04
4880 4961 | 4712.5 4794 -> 1.03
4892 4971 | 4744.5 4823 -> 1.03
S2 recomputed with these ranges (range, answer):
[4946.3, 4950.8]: 18.8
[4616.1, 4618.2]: 19.3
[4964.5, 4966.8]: 19.1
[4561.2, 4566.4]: 19.1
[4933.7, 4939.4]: 18.6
